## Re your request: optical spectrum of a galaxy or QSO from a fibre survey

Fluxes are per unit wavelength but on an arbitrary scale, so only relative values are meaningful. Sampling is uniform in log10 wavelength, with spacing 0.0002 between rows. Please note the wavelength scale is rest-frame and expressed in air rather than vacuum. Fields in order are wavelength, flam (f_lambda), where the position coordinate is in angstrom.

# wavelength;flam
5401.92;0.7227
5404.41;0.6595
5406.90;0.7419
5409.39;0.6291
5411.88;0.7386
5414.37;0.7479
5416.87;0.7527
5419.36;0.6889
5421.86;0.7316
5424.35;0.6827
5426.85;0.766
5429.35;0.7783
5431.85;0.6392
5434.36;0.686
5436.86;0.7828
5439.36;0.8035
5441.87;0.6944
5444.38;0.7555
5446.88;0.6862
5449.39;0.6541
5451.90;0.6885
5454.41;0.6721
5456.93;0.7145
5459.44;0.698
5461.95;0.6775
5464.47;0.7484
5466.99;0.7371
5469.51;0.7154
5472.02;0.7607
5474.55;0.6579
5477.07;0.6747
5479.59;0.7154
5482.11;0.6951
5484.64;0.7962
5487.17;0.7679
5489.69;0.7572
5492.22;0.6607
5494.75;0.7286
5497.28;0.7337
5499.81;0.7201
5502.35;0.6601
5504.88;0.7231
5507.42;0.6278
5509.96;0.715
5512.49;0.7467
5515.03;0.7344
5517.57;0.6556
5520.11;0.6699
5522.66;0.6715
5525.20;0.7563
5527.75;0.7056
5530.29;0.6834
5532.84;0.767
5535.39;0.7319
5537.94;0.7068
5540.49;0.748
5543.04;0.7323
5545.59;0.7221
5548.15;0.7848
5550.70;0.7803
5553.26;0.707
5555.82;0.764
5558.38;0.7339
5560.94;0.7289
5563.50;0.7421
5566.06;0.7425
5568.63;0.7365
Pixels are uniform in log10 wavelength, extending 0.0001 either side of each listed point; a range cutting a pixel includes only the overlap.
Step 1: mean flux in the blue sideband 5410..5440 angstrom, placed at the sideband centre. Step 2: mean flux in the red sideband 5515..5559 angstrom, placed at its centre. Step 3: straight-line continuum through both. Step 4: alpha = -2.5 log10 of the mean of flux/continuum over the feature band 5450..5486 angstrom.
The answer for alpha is 0.03 mag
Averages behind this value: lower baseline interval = 0.73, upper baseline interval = 0.725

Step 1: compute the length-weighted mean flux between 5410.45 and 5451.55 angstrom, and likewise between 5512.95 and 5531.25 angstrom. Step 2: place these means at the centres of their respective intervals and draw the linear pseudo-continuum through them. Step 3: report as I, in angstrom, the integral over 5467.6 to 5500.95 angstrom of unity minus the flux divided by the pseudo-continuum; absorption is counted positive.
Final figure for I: -0.6 angstrom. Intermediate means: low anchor 0.723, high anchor 0.699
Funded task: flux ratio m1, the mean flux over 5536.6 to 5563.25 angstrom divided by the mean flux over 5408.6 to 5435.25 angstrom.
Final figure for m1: 1.04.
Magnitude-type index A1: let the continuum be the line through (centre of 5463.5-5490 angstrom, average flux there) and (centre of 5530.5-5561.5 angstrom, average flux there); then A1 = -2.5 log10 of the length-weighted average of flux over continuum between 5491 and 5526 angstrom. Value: 0.05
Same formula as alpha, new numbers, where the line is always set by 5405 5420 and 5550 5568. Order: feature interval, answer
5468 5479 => 0.03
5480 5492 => -0.02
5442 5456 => 0.05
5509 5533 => 0.04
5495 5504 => 0.03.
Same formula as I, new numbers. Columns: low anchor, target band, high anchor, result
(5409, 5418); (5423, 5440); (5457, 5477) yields -0.3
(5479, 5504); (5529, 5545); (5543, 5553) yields 0.4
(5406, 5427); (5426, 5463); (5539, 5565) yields 0.5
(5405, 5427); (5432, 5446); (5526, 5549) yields -0.3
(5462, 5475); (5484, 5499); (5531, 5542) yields -0.2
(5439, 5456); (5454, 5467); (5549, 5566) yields 0.0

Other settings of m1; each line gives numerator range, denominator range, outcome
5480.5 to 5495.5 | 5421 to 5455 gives 1.02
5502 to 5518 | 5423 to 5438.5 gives 0.96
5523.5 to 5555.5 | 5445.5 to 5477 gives 1.05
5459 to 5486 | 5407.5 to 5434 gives 1.00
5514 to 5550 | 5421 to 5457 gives 1.01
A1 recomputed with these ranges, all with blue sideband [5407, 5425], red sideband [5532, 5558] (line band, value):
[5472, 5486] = 0.02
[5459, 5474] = 0.01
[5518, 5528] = 0.06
